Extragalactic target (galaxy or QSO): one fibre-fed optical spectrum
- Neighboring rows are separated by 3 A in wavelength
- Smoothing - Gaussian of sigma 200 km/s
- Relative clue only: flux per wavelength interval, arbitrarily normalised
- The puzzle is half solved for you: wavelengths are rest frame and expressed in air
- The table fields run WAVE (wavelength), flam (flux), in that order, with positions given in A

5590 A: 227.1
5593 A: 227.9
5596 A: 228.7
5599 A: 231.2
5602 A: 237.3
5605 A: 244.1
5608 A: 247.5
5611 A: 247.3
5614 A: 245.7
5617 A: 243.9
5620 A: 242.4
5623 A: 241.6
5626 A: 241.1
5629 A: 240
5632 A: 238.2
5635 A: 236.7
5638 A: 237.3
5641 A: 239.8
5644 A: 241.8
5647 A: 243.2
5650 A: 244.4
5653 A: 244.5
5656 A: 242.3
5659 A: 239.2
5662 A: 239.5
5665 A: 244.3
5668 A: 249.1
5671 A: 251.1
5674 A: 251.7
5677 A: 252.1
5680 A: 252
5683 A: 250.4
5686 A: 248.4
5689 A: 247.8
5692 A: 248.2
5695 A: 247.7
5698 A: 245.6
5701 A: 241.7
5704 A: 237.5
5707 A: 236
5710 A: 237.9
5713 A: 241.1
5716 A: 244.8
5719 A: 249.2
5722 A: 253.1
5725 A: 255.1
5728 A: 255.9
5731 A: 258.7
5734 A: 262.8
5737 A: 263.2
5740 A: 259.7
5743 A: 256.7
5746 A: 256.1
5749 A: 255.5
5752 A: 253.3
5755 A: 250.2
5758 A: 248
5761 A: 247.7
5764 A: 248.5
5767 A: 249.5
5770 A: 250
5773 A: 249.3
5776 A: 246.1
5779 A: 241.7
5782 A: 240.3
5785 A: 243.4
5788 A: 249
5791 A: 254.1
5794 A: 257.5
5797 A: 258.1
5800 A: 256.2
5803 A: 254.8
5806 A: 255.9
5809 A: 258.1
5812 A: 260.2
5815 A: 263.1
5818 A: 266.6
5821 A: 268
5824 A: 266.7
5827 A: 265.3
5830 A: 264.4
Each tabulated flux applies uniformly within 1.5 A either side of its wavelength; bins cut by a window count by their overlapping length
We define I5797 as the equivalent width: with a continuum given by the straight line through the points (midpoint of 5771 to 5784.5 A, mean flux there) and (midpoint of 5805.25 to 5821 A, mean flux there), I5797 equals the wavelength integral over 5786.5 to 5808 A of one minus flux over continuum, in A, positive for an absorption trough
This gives -0.1 A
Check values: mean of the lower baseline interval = 244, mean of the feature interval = 255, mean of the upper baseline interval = 262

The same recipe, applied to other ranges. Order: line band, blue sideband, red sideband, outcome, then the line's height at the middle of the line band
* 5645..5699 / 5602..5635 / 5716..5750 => 0.5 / 249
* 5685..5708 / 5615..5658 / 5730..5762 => 0.5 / 249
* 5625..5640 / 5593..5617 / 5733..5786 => 0.2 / 242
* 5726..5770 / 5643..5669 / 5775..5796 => -1.5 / 246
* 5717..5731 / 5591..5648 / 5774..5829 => -0.3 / 249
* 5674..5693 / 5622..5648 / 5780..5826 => -0.4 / 245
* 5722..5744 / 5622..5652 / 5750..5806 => -1.0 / 247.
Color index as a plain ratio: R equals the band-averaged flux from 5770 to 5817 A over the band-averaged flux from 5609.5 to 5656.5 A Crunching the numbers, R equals 1.04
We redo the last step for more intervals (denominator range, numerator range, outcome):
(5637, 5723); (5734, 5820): 1.04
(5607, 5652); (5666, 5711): 1.02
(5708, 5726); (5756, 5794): 1.01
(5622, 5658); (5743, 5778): 1.04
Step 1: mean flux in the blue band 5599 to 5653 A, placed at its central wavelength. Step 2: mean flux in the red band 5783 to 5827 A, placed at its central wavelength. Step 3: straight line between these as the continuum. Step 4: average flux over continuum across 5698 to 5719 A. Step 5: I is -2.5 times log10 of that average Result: 0.04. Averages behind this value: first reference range 242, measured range 241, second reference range 258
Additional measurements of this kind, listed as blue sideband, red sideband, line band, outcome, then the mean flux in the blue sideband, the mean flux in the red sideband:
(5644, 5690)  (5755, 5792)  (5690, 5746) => -0.01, 246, 247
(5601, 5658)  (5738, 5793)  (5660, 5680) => -0.02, 242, 250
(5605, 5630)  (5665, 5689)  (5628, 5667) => 0.03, 244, 250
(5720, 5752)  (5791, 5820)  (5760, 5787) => 0.05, 257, 259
